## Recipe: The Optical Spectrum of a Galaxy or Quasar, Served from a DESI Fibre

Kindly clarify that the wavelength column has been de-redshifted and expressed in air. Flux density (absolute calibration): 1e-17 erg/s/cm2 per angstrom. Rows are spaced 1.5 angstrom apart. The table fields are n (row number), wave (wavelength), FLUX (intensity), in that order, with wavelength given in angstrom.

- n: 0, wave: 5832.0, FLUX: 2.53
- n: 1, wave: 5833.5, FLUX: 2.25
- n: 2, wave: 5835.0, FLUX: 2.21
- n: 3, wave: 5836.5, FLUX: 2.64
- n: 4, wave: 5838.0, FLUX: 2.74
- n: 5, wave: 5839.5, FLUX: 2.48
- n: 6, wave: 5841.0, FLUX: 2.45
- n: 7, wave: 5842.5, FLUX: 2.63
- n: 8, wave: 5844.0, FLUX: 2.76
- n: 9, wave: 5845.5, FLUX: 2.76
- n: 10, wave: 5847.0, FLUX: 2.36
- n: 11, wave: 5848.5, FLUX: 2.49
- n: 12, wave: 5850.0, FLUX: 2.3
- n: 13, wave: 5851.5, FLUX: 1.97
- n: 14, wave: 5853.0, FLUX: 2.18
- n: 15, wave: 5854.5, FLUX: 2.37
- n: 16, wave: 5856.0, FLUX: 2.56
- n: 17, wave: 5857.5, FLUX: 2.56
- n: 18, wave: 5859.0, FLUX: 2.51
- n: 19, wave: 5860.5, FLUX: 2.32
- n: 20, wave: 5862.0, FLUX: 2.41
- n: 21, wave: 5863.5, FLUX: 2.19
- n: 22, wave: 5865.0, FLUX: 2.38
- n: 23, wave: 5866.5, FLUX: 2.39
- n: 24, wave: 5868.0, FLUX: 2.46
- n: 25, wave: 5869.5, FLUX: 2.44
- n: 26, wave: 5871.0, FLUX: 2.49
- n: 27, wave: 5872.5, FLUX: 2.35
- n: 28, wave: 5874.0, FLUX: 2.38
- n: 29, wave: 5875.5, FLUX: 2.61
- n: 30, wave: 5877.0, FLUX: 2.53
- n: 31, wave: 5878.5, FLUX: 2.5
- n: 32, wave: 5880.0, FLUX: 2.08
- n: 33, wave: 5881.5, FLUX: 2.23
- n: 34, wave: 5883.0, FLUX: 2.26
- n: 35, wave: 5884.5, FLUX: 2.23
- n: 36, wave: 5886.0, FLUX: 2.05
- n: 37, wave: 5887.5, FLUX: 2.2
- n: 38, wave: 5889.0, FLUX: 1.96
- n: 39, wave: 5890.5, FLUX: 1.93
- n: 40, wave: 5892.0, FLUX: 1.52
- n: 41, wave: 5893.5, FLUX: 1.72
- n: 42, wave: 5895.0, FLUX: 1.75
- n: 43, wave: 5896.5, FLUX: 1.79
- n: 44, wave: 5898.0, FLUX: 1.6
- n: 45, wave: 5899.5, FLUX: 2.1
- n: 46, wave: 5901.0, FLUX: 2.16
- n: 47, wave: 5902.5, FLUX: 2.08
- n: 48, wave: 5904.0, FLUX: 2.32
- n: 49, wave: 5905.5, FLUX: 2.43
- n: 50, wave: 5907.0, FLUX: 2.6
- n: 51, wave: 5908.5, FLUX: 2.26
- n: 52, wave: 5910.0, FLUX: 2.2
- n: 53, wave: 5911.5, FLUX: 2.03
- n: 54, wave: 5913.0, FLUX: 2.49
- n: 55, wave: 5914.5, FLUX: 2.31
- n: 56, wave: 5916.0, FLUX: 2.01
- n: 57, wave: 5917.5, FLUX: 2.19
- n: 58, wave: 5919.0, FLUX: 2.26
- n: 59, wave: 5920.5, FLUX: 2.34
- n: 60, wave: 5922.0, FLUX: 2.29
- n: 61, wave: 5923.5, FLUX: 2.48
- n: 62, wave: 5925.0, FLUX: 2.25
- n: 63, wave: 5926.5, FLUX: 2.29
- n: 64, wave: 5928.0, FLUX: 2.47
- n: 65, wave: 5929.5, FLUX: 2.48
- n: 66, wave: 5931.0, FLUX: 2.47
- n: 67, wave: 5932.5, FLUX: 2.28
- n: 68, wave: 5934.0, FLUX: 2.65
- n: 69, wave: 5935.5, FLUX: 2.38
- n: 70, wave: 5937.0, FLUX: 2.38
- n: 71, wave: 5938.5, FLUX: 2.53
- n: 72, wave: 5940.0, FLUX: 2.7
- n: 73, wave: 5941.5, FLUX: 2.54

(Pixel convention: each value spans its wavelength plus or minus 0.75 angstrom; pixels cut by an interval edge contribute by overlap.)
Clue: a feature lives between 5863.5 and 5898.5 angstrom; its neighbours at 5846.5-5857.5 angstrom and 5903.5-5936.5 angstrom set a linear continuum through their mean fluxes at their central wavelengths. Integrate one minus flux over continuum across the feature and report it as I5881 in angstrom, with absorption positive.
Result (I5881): 2.47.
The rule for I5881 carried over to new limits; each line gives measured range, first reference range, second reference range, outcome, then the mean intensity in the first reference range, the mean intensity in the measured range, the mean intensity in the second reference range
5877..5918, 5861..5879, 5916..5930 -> 4.3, 2.43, 2.12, 2.32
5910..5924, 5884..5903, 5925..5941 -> -0.1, 1.92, 2.26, 2.45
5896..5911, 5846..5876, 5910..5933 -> 1.1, 2.39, 2.16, 2.31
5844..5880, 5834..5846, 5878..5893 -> -1.3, 2.57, 2.41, 2.08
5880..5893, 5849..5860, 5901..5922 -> 1.5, 2.35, 2.04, 2.27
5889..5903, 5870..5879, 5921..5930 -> 3.3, 2.47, 1.85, 2.37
